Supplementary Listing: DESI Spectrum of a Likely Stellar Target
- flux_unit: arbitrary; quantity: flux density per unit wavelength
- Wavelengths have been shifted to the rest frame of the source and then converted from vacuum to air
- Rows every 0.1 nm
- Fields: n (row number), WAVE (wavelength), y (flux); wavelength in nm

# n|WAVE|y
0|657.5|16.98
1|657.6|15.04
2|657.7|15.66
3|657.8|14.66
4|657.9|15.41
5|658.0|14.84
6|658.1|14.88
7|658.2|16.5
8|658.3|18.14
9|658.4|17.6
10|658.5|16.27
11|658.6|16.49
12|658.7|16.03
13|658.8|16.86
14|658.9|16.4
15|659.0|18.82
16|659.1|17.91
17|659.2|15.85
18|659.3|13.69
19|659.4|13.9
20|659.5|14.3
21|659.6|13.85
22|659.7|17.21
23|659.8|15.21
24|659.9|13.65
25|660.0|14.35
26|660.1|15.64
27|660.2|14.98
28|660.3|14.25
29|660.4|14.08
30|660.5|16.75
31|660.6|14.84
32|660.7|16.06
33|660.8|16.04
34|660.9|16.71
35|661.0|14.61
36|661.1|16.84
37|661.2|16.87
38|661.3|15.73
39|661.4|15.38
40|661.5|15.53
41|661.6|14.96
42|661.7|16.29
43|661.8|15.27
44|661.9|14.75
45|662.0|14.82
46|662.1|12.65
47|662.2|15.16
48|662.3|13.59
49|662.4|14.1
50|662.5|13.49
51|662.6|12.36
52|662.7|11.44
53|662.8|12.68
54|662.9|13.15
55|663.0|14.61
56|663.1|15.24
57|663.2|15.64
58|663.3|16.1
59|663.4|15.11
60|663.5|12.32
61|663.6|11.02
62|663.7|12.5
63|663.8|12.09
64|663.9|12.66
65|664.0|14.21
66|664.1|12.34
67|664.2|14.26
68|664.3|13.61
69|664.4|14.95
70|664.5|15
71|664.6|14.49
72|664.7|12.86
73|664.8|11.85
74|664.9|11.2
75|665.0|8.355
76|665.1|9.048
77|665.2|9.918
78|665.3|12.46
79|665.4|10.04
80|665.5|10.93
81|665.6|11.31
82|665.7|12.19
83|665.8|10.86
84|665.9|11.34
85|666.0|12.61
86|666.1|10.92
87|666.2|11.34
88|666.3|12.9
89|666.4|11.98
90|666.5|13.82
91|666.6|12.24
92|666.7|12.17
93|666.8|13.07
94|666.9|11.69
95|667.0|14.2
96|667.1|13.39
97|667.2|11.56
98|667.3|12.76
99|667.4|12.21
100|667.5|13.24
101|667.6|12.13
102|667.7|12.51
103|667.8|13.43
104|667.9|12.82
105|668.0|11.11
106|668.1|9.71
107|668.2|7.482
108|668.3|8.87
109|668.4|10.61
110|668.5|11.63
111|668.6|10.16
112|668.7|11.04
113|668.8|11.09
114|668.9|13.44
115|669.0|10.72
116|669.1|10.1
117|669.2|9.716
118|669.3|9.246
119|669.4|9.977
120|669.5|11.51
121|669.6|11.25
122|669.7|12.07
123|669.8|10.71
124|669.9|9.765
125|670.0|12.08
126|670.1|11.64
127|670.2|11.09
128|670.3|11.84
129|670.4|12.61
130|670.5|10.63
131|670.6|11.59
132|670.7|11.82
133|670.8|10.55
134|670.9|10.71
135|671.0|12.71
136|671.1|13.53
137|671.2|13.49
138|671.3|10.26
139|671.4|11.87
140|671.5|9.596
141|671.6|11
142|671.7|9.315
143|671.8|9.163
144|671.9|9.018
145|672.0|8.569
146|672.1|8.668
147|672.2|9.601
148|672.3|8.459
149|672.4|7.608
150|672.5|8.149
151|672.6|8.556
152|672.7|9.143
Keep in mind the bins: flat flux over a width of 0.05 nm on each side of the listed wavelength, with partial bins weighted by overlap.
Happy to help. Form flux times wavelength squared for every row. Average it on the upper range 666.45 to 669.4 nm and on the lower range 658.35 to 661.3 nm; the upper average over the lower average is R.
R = 0.75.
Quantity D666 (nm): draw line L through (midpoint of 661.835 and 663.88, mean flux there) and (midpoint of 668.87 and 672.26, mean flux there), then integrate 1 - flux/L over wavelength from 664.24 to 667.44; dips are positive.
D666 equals 0.113 nm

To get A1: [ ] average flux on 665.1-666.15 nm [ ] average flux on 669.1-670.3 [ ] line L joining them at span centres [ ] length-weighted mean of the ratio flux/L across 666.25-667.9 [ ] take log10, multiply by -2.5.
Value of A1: -0.153 mag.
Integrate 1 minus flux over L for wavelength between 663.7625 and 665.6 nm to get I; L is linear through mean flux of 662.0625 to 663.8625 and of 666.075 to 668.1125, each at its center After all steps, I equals 0.12 nm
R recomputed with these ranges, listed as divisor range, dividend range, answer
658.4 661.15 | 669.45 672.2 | 0.72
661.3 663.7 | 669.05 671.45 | 0.82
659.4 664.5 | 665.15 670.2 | 0.81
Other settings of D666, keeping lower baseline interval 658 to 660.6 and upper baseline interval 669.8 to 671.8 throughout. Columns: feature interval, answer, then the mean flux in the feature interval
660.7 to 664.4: 0.04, 14.3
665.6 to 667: 0.10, 12.1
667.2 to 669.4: 0.21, 11.1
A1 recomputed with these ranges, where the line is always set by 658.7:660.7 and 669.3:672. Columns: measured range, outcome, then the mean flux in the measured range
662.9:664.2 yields 0.019 mag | 13.7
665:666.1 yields 0.194 mag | 10.9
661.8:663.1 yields 0.050 mag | 13.7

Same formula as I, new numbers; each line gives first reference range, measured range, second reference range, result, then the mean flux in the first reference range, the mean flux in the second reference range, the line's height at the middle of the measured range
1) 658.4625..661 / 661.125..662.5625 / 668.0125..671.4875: -0.027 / 15.6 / 11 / 14.6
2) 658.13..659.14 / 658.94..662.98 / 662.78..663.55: 0.196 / 17.1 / 14.4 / 15.7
